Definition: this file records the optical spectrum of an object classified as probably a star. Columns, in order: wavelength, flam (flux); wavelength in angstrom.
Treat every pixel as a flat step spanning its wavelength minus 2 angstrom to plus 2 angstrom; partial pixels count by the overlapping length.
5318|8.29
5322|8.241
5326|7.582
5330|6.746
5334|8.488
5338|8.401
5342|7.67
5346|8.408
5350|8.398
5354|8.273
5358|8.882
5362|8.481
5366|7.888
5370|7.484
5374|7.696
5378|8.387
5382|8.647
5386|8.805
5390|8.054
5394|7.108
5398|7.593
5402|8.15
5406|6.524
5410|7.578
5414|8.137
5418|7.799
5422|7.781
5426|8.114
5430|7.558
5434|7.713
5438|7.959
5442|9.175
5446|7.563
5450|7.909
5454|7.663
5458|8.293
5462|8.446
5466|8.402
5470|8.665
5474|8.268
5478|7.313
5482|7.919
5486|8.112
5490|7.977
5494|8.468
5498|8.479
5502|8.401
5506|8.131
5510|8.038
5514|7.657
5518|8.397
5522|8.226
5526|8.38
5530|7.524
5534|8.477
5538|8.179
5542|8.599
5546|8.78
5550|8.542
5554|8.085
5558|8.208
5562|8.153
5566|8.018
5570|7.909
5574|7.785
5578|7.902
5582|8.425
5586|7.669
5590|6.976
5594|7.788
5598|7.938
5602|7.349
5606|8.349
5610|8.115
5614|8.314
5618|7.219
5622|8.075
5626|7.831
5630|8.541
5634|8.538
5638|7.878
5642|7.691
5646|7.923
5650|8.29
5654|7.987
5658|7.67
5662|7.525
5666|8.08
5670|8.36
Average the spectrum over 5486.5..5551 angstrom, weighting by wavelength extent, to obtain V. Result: 8.26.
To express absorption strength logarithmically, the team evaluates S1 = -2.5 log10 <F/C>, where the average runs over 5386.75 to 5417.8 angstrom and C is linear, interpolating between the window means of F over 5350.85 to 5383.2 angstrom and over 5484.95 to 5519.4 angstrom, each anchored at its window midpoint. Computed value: 0.08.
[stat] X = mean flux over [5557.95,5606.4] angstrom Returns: 7.85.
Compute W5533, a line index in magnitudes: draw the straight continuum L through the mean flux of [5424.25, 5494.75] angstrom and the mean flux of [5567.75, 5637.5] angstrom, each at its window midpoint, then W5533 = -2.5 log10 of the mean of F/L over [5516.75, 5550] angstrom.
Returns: -0.04 mag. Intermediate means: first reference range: 8.08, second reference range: 7.92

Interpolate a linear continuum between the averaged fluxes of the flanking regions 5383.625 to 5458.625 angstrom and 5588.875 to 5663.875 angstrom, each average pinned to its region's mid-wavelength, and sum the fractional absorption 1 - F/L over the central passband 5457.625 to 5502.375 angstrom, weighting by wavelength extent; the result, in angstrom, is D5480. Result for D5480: -2.0 angstrom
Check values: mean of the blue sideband 7.86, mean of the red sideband 7.91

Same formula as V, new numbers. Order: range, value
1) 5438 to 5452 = 8.18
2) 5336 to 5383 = 8.21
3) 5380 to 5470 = 7.97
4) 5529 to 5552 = 8.39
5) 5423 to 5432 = 7.83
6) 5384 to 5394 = 8.17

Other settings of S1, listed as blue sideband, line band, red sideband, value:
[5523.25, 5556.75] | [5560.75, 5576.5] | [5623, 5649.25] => 0.04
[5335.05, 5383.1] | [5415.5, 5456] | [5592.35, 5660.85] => 0.03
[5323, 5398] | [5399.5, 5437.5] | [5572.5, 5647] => 0.04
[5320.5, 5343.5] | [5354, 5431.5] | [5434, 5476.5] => 0.01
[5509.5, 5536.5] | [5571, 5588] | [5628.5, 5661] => 0.02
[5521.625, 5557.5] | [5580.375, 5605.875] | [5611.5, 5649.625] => 0.06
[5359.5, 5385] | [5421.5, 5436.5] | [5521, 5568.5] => 0.05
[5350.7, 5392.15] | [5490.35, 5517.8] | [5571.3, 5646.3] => -0.02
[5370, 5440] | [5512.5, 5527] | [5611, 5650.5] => -0.03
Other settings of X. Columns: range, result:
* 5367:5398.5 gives 7.99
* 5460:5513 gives 8.19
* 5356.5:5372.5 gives 8.15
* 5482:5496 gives 8.15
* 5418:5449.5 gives 7.97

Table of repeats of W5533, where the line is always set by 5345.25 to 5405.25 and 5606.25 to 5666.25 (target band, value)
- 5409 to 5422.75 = 0.034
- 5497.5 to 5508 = -0.035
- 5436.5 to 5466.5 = -0.013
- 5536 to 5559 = -0.050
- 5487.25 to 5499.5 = -0.031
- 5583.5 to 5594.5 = 0.074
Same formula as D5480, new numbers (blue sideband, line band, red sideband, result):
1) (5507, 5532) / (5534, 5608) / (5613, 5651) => -0.2 angstrom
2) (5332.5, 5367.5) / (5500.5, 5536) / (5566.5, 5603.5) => -0.9 angstrom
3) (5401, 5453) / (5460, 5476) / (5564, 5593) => -1.3 angstrom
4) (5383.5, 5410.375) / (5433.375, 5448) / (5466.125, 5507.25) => -0.4 angstrom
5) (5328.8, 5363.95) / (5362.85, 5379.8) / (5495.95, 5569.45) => 0.7 angstrom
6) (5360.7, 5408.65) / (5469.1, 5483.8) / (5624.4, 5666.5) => -0.1 angstrom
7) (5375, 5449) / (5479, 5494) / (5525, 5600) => 0.0 angstrom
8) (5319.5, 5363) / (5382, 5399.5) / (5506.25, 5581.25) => 0.3 angstrom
